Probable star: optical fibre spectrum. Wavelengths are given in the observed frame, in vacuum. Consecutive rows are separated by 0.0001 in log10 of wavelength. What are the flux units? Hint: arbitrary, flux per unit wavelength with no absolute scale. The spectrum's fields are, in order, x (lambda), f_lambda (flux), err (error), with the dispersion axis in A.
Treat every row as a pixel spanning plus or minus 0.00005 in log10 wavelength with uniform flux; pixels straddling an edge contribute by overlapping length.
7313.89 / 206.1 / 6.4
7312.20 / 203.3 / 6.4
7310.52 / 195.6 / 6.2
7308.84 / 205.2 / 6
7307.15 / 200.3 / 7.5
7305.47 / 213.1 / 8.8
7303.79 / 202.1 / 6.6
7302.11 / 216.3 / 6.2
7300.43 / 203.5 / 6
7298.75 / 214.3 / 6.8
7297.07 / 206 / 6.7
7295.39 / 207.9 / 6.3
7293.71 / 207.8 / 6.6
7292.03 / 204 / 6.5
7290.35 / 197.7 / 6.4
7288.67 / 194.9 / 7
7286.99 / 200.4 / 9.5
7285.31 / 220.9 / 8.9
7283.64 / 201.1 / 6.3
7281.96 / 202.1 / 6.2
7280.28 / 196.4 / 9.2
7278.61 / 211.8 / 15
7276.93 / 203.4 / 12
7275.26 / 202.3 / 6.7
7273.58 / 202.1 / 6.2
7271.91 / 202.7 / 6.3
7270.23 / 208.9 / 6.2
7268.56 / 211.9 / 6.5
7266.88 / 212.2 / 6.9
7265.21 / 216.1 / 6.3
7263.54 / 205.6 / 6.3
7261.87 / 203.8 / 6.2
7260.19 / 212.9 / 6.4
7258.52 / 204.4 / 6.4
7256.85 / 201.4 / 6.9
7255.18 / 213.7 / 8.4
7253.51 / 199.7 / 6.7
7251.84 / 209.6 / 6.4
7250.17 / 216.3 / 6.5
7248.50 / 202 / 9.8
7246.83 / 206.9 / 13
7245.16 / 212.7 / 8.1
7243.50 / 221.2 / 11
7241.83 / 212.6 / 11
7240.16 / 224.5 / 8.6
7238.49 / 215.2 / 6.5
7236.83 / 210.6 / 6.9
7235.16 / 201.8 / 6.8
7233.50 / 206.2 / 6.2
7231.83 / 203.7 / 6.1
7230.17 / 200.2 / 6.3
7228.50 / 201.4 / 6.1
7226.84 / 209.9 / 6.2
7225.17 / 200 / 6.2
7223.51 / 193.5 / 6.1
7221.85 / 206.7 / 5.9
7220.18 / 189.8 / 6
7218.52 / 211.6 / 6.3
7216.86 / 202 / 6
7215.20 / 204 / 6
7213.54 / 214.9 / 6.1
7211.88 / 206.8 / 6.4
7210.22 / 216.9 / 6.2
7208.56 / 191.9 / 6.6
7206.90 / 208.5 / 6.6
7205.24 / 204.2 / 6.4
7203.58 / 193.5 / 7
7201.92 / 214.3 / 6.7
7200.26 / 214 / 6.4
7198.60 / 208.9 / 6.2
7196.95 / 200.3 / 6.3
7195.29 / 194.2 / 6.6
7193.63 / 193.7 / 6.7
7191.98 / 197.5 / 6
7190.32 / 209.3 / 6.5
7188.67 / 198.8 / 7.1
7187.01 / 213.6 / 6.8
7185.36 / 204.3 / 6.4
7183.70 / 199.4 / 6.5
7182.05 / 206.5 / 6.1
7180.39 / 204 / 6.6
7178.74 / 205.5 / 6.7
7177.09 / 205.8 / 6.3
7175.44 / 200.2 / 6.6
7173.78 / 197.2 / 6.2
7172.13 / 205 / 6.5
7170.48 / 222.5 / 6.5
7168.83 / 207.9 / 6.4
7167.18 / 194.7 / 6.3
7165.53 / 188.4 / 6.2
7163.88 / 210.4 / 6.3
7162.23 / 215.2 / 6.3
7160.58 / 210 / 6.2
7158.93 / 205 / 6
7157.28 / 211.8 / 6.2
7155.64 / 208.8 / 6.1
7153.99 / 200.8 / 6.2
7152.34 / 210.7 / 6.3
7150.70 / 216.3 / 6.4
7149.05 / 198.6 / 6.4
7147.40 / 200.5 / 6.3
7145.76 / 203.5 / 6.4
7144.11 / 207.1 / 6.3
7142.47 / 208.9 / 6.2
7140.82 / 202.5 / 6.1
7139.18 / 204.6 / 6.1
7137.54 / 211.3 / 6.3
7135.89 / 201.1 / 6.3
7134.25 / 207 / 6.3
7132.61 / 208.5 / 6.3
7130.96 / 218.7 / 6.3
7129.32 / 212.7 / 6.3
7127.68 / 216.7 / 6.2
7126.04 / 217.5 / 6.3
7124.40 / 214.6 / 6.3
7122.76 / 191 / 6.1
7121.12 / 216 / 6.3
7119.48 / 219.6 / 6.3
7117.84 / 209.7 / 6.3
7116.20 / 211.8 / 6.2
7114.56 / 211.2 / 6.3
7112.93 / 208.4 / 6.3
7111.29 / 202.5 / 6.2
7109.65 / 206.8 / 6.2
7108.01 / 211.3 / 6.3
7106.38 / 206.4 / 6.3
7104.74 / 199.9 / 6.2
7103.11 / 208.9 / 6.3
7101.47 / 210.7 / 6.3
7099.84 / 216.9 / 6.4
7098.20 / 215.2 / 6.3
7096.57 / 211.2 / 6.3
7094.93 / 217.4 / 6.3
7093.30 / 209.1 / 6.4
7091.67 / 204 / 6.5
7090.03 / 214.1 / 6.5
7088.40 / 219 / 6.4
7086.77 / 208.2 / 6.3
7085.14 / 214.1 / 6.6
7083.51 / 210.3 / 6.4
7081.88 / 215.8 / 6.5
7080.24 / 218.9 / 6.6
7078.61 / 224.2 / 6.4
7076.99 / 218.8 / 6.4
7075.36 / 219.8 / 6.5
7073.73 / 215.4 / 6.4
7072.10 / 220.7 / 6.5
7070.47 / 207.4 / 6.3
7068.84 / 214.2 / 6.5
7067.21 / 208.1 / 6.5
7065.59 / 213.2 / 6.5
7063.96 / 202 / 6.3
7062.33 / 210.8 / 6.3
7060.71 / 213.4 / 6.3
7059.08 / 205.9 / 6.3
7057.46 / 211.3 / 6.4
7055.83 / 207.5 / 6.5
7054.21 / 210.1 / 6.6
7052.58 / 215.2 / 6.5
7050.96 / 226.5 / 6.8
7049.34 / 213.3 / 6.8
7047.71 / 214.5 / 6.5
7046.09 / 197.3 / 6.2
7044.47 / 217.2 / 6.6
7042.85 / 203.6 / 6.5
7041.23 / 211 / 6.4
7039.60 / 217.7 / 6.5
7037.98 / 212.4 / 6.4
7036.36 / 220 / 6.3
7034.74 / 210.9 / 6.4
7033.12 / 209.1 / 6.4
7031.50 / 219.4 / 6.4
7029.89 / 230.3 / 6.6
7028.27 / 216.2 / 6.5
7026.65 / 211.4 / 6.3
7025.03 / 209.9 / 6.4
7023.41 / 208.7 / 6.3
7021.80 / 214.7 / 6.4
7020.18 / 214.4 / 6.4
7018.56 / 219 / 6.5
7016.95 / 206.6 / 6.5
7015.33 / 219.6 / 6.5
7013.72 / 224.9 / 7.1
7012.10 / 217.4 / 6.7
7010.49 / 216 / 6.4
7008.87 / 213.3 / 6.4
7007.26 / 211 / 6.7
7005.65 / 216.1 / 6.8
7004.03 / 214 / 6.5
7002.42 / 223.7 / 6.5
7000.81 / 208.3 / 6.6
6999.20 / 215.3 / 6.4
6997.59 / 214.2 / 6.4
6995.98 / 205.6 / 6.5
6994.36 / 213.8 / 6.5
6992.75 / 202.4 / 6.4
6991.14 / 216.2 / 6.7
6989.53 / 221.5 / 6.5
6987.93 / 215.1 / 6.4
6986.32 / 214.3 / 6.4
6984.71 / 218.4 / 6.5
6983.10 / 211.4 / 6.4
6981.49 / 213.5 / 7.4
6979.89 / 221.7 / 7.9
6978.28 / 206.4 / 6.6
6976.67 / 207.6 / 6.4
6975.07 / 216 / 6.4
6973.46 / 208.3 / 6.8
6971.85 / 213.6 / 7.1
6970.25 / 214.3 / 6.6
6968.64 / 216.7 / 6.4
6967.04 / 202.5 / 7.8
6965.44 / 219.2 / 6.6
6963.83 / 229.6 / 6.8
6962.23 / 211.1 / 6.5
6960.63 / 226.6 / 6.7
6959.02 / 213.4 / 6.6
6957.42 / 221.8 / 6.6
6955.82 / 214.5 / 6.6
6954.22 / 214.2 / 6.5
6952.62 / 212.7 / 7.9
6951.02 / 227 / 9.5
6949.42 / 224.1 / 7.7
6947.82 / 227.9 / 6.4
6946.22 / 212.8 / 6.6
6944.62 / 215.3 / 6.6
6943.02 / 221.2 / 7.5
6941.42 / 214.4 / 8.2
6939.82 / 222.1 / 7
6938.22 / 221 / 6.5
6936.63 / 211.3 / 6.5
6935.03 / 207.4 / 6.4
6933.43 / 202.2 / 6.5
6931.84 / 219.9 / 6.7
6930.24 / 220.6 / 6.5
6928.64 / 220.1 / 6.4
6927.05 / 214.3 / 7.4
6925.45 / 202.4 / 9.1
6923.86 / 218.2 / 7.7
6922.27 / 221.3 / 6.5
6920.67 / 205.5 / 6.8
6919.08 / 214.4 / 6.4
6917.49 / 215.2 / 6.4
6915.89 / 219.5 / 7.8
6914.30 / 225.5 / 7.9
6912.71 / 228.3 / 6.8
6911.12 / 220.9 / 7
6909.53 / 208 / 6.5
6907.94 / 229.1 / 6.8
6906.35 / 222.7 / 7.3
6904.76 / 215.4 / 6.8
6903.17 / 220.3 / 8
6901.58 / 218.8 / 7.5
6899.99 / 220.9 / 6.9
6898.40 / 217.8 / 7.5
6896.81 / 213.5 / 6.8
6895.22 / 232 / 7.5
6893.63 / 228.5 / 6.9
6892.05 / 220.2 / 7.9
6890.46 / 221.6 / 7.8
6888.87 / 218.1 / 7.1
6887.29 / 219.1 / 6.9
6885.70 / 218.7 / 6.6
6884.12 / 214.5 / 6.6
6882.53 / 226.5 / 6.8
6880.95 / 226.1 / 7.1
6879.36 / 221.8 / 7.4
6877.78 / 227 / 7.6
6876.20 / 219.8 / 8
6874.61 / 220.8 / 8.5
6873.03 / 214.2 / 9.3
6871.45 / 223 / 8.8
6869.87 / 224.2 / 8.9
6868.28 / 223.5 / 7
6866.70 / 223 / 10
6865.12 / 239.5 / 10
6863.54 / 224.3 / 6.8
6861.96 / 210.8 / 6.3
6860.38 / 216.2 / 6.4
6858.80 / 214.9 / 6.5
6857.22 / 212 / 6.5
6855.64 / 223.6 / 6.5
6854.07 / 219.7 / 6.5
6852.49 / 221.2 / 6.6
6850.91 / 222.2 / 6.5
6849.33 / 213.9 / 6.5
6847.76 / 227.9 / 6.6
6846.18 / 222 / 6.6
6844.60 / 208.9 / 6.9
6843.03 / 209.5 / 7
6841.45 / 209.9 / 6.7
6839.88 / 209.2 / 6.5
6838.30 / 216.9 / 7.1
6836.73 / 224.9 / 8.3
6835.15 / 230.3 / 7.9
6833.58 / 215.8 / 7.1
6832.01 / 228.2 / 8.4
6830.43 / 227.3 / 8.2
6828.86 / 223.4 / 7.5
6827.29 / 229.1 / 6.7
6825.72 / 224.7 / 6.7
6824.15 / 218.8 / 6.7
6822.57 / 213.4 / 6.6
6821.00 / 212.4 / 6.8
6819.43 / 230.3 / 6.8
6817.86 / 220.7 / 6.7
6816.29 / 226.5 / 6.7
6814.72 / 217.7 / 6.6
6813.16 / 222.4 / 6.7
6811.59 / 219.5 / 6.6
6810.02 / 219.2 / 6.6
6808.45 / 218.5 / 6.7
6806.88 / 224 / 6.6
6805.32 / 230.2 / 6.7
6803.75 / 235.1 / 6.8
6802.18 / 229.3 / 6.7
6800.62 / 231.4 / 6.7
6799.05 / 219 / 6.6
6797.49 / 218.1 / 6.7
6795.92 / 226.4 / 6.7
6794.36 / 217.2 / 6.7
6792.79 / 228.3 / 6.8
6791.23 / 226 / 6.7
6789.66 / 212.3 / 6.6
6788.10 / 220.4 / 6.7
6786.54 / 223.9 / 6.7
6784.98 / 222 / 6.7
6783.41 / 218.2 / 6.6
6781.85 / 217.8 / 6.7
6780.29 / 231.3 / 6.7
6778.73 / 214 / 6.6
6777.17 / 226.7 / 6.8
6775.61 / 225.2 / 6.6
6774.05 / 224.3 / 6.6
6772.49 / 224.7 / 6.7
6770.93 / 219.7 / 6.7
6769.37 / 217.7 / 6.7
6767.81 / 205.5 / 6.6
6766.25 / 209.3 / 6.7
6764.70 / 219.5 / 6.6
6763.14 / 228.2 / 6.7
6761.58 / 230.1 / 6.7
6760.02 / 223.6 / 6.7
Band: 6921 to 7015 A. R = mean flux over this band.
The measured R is 215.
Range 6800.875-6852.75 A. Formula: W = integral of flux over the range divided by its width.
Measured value 221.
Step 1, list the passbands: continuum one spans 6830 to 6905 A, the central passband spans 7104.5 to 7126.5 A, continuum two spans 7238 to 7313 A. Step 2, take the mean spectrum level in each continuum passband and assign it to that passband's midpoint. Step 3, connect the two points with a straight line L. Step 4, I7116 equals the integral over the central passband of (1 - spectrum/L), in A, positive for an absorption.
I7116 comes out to 0.3 A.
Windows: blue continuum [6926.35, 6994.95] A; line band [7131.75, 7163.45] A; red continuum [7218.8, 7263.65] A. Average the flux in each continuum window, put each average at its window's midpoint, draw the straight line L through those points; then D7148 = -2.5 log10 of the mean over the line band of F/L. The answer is 0.015 mag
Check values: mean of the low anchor 216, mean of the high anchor 207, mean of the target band 207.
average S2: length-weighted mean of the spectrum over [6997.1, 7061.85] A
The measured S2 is 214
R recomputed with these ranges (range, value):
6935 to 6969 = 218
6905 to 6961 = 218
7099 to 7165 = 209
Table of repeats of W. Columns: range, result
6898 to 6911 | 219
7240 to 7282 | 208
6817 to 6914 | 221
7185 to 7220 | 205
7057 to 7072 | 210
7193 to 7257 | 206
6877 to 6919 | 221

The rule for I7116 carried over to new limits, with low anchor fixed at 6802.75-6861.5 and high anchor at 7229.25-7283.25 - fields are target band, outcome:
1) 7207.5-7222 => 0.3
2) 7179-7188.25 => 0.2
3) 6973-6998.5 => 0.4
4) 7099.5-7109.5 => 0.2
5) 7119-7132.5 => -0.1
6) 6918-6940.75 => 0.3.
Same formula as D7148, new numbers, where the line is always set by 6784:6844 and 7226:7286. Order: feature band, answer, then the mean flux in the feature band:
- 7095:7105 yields 0.01 mag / 212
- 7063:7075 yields 0.01 mag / 212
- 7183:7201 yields 0.04 mag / 203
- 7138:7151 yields 0.03 mag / 205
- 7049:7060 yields 0.01 mag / 213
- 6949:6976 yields 0.00 mag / 217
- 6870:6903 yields -0.01 mag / 221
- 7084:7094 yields 0.01 mag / 211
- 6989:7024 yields 0.01 mag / 214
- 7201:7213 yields 0.02 mag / 205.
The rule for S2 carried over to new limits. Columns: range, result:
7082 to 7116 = 210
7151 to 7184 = 206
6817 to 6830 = 222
